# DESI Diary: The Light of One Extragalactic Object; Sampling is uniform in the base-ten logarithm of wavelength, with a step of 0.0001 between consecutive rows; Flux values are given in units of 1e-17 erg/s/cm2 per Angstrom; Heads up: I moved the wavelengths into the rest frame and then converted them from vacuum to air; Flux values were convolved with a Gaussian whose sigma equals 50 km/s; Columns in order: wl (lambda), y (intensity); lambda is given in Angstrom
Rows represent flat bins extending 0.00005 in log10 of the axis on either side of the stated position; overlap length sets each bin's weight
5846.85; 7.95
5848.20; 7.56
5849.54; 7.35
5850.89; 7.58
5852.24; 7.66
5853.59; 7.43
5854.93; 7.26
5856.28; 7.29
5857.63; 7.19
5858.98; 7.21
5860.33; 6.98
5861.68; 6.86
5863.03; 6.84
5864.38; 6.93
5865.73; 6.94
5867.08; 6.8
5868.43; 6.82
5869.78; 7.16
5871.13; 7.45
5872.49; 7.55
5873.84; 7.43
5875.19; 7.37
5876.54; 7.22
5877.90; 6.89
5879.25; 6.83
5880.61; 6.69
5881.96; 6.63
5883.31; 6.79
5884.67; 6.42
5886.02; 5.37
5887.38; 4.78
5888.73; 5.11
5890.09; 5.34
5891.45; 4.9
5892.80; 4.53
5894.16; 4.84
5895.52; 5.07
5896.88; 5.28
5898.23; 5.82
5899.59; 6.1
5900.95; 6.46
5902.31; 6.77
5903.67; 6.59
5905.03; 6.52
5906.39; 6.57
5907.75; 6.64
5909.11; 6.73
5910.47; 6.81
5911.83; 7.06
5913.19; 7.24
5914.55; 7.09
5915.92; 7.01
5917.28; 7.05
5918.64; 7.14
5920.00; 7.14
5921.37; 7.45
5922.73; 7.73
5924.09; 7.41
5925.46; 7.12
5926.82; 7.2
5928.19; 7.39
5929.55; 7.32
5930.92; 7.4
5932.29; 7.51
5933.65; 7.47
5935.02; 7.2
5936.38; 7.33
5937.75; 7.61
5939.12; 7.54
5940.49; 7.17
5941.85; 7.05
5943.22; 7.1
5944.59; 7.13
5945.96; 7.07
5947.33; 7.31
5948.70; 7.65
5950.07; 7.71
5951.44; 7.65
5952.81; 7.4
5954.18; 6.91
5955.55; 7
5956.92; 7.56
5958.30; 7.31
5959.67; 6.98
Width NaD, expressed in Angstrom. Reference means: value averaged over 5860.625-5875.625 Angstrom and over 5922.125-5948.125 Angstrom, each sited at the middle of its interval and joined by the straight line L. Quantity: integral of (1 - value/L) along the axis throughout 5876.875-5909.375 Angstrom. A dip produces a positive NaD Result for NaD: 5.4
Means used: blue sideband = 7.1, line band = 5.99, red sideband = 7.32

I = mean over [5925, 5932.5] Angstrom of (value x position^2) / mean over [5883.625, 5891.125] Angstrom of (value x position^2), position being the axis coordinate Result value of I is 1.4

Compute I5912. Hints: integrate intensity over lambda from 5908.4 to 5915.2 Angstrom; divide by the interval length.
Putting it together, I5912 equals 6.99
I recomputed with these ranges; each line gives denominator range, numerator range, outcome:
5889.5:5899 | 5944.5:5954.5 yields 1.47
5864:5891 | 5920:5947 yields 1.13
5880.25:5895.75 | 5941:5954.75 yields 1.35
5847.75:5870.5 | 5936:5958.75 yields 1.05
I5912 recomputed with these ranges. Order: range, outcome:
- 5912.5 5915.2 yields 7.17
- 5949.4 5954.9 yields 7.42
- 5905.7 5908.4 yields 6.6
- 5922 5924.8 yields 7.57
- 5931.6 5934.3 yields 7.5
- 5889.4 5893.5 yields 4.92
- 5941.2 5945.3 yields 7.09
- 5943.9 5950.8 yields 7.37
